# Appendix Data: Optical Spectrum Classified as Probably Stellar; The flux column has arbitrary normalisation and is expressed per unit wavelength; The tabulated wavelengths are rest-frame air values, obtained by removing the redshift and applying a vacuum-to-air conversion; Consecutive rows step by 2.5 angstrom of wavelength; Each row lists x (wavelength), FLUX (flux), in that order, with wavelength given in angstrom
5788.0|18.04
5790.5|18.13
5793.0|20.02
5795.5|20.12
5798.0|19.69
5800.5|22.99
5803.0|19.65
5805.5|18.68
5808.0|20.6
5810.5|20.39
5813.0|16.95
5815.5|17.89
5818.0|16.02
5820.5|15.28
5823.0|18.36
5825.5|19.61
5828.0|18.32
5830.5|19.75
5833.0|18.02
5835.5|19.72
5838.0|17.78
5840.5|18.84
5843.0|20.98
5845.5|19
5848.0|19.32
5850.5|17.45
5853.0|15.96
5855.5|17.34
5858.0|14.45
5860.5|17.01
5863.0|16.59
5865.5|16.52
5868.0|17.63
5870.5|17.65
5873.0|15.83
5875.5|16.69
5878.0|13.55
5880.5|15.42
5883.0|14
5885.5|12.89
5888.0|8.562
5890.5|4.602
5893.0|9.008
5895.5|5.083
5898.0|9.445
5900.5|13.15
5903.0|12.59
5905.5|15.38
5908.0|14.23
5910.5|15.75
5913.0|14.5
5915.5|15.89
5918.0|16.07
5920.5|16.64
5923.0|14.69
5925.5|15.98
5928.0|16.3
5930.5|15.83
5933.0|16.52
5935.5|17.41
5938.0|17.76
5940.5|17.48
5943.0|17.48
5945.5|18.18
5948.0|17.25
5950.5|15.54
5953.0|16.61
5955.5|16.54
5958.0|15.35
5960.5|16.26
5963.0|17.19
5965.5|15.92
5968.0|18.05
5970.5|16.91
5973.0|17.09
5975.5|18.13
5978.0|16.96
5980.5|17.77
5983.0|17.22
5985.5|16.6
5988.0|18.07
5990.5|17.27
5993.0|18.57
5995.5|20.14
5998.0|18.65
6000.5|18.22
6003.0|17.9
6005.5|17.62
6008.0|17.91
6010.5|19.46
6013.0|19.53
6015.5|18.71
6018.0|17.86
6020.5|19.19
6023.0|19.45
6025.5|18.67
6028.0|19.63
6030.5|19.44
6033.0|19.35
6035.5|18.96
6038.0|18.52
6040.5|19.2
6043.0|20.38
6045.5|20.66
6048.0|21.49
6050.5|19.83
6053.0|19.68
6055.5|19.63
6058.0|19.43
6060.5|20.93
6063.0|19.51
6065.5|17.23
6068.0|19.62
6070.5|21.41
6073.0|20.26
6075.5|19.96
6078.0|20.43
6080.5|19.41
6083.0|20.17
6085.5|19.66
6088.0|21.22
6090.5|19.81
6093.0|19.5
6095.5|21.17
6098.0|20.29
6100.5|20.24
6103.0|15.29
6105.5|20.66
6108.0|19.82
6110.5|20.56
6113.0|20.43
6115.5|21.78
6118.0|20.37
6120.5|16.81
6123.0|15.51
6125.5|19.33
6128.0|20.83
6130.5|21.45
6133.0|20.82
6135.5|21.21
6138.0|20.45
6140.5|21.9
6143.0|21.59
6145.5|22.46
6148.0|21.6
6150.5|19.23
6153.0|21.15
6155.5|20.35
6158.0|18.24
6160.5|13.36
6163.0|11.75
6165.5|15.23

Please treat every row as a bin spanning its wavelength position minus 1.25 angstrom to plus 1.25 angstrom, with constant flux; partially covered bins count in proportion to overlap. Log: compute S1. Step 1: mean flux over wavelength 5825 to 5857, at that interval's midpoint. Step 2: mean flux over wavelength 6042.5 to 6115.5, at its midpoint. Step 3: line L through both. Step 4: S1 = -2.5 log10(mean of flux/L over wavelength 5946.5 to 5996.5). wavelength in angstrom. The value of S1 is 0.13 mag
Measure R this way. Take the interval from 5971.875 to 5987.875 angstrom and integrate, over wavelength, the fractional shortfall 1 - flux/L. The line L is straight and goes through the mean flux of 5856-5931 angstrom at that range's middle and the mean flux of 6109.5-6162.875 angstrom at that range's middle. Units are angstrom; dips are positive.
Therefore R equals -1.23 angstrom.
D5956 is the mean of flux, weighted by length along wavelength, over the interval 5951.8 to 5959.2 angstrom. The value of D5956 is 16.2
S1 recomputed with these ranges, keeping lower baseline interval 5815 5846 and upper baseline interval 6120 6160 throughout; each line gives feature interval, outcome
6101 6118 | 0.007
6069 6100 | -0.025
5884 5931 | 0.409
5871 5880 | 0.198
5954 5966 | 0.175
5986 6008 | 0.064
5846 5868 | 0.099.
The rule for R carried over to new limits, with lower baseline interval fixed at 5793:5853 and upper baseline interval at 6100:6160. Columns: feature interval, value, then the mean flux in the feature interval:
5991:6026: 1.6 angstrom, 18.7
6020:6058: 0.1 angstrom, 19.6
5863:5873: 1.1 angstrom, 17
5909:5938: 4.9 angstrom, 16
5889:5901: 7.0 angstrom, 7.96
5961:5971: 1.3 angstrom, 17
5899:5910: 3.0 angstrom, 13.9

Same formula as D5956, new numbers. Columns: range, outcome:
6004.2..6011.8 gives 18.3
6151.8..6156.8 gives 20.7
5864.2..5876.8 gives 16.8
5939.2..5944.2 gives 17.5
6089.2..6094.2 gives 19.7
